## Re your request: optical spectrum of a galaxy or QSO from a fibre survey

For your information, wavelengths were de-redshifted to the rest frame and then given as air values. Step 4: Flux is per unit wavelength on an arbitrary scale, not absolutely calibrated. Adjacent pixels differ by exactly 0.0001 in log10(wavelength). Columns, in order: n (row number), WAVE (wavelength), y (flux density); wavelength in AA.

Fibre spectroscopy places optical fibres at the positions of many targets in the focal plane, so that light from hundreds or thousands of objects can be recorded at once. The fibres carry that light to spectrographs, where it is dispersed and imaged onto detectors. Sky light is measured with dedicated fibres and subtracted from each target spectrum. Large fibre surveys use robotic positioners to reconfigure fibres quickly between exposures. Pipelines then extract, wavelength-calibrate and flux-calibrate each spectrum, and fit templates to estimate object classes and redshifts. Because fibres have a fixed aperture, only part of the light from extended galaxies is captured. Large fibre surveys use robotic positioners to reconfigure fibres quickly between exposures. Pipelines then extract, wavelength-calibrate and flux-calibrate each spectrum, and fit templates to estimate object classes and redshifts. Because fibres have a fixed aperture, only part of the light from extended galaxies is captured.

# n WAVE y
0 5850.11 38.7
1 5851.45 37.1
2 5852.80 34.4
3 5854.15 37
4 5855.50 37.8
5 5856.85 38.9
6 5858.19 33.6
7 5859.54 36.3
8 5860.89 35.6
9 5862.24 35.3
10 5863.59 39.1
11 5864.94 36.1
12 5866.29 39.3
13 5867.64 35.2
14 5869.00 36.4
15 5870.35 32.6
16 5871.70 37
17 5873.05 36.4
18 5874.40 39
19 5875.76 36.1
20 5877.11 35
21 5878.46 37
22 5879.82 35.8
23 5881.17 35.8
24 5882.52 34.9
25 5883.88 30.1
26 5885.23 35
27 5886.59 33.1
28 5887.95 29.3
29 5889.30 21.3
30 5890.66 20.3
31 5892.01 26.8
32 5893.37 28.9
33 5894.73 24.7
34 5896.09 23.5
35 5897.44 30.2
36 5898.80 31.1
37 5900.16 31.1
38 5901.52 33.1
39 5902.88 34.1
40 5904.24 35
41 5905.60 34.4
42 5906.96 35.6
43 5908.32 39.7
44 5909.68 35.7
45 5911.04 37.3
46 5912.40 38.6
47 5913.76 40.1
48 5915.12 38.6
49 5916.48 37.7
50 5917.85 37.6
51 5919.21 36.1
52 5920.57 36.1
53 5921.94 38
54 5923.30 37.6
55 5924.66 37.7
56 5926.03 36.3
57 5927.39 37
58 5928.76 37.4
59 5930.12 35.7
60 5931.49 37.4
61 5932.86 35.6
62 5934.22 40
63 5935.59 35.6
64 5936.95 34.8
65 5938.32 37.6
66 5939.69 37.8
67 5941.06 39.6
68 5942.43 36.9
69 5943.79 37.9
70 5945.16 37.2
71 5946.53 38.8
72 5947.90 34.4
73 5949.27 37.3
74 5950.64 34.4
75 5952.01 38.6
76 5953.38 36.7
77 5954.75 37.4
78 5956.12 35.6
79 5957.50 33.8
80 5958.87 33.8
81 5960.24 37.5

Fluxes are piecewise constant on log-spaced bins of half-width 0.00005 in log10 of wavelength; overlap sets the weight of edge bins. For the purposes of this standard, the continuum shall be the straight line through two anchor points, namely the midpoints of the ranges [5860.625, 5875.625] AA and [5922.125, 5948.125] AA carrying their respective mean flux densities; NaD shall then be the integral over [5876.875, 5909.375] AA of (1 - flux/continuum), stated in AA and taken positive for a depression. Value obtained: 4.7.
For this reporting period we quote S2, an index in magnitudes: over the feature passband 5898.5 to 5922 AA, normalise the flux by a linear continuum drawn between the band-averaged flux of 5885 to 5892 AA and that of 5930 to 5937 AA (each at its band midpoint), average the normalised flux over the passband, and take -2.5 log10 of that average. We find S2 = -0.137 mag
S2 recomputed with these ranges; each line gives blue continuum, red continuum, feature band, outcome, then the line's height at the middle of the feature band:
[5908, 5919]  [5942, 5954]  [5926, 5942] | 0.01 mag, 37.4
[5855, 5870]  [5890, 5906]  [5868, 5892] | 0.00 mag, 33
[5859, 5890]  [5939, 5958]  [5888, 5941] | 0.05 mag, 36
